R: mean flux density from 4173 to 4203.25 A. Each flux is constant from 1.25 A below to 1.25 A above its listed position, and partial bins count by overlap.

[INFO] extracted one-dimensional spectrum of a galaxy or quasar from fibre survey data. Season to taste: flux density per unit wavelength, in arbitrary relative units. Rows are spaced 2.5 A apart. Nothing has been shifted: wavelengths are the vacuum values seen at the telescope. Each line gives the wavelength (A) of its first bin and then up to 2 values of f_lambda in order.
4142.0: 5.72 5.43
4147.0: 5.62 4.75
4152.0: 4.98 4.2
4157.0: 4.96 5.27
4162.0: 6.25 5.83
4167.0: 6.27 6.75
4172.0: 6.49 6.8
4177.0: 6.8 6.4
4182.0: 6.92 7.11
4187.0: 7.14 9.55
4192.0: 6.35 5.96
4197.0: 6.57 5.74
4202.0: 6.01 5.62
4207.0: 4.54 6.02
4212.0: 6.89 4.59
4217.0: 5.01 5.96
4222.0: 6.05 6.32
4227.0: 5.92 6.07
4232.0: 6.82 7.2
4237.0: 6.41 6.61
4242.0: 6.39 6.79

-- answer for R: 6.78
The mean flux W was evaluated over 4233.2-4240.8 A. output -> 6.74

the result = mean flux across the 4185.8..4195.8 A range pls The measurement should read 7.25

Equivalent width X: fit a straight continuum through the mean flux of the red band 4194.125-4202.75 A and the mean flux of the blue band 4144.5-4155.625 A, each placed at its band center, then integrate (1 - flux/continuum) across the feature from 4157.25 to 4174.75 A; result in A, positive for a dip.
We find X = -2.6 A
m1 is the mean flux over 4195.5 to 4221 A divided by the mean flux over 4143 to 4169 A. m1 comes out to 1.1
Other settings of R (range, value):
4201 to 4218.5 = 5.53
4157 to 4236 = 6.28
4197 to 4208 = 5.62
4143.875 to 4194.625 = 6.2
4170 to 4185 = 6.74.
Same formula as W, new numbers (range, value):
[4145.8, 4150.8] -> 5.18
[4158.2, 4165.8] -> 5.78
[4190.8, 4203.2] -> 6.13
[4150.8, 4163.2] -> 5.13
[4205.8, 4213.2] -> 5.82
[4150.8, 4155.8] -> 4.59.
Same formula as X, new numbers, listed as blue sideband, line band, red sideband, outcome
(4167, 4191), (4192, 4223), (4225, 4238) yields 4.5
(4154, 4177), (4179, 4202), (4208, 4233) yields -3.4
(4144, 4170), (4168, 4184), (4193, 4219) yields -3.3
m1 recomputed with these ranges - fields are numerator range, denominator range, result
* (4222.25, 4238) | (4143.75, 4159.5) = 1.29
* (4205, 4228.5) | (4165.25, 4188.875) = 0.84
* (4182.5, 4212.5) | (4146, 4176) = 1.14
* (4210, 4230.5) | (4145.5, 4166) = 1.12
